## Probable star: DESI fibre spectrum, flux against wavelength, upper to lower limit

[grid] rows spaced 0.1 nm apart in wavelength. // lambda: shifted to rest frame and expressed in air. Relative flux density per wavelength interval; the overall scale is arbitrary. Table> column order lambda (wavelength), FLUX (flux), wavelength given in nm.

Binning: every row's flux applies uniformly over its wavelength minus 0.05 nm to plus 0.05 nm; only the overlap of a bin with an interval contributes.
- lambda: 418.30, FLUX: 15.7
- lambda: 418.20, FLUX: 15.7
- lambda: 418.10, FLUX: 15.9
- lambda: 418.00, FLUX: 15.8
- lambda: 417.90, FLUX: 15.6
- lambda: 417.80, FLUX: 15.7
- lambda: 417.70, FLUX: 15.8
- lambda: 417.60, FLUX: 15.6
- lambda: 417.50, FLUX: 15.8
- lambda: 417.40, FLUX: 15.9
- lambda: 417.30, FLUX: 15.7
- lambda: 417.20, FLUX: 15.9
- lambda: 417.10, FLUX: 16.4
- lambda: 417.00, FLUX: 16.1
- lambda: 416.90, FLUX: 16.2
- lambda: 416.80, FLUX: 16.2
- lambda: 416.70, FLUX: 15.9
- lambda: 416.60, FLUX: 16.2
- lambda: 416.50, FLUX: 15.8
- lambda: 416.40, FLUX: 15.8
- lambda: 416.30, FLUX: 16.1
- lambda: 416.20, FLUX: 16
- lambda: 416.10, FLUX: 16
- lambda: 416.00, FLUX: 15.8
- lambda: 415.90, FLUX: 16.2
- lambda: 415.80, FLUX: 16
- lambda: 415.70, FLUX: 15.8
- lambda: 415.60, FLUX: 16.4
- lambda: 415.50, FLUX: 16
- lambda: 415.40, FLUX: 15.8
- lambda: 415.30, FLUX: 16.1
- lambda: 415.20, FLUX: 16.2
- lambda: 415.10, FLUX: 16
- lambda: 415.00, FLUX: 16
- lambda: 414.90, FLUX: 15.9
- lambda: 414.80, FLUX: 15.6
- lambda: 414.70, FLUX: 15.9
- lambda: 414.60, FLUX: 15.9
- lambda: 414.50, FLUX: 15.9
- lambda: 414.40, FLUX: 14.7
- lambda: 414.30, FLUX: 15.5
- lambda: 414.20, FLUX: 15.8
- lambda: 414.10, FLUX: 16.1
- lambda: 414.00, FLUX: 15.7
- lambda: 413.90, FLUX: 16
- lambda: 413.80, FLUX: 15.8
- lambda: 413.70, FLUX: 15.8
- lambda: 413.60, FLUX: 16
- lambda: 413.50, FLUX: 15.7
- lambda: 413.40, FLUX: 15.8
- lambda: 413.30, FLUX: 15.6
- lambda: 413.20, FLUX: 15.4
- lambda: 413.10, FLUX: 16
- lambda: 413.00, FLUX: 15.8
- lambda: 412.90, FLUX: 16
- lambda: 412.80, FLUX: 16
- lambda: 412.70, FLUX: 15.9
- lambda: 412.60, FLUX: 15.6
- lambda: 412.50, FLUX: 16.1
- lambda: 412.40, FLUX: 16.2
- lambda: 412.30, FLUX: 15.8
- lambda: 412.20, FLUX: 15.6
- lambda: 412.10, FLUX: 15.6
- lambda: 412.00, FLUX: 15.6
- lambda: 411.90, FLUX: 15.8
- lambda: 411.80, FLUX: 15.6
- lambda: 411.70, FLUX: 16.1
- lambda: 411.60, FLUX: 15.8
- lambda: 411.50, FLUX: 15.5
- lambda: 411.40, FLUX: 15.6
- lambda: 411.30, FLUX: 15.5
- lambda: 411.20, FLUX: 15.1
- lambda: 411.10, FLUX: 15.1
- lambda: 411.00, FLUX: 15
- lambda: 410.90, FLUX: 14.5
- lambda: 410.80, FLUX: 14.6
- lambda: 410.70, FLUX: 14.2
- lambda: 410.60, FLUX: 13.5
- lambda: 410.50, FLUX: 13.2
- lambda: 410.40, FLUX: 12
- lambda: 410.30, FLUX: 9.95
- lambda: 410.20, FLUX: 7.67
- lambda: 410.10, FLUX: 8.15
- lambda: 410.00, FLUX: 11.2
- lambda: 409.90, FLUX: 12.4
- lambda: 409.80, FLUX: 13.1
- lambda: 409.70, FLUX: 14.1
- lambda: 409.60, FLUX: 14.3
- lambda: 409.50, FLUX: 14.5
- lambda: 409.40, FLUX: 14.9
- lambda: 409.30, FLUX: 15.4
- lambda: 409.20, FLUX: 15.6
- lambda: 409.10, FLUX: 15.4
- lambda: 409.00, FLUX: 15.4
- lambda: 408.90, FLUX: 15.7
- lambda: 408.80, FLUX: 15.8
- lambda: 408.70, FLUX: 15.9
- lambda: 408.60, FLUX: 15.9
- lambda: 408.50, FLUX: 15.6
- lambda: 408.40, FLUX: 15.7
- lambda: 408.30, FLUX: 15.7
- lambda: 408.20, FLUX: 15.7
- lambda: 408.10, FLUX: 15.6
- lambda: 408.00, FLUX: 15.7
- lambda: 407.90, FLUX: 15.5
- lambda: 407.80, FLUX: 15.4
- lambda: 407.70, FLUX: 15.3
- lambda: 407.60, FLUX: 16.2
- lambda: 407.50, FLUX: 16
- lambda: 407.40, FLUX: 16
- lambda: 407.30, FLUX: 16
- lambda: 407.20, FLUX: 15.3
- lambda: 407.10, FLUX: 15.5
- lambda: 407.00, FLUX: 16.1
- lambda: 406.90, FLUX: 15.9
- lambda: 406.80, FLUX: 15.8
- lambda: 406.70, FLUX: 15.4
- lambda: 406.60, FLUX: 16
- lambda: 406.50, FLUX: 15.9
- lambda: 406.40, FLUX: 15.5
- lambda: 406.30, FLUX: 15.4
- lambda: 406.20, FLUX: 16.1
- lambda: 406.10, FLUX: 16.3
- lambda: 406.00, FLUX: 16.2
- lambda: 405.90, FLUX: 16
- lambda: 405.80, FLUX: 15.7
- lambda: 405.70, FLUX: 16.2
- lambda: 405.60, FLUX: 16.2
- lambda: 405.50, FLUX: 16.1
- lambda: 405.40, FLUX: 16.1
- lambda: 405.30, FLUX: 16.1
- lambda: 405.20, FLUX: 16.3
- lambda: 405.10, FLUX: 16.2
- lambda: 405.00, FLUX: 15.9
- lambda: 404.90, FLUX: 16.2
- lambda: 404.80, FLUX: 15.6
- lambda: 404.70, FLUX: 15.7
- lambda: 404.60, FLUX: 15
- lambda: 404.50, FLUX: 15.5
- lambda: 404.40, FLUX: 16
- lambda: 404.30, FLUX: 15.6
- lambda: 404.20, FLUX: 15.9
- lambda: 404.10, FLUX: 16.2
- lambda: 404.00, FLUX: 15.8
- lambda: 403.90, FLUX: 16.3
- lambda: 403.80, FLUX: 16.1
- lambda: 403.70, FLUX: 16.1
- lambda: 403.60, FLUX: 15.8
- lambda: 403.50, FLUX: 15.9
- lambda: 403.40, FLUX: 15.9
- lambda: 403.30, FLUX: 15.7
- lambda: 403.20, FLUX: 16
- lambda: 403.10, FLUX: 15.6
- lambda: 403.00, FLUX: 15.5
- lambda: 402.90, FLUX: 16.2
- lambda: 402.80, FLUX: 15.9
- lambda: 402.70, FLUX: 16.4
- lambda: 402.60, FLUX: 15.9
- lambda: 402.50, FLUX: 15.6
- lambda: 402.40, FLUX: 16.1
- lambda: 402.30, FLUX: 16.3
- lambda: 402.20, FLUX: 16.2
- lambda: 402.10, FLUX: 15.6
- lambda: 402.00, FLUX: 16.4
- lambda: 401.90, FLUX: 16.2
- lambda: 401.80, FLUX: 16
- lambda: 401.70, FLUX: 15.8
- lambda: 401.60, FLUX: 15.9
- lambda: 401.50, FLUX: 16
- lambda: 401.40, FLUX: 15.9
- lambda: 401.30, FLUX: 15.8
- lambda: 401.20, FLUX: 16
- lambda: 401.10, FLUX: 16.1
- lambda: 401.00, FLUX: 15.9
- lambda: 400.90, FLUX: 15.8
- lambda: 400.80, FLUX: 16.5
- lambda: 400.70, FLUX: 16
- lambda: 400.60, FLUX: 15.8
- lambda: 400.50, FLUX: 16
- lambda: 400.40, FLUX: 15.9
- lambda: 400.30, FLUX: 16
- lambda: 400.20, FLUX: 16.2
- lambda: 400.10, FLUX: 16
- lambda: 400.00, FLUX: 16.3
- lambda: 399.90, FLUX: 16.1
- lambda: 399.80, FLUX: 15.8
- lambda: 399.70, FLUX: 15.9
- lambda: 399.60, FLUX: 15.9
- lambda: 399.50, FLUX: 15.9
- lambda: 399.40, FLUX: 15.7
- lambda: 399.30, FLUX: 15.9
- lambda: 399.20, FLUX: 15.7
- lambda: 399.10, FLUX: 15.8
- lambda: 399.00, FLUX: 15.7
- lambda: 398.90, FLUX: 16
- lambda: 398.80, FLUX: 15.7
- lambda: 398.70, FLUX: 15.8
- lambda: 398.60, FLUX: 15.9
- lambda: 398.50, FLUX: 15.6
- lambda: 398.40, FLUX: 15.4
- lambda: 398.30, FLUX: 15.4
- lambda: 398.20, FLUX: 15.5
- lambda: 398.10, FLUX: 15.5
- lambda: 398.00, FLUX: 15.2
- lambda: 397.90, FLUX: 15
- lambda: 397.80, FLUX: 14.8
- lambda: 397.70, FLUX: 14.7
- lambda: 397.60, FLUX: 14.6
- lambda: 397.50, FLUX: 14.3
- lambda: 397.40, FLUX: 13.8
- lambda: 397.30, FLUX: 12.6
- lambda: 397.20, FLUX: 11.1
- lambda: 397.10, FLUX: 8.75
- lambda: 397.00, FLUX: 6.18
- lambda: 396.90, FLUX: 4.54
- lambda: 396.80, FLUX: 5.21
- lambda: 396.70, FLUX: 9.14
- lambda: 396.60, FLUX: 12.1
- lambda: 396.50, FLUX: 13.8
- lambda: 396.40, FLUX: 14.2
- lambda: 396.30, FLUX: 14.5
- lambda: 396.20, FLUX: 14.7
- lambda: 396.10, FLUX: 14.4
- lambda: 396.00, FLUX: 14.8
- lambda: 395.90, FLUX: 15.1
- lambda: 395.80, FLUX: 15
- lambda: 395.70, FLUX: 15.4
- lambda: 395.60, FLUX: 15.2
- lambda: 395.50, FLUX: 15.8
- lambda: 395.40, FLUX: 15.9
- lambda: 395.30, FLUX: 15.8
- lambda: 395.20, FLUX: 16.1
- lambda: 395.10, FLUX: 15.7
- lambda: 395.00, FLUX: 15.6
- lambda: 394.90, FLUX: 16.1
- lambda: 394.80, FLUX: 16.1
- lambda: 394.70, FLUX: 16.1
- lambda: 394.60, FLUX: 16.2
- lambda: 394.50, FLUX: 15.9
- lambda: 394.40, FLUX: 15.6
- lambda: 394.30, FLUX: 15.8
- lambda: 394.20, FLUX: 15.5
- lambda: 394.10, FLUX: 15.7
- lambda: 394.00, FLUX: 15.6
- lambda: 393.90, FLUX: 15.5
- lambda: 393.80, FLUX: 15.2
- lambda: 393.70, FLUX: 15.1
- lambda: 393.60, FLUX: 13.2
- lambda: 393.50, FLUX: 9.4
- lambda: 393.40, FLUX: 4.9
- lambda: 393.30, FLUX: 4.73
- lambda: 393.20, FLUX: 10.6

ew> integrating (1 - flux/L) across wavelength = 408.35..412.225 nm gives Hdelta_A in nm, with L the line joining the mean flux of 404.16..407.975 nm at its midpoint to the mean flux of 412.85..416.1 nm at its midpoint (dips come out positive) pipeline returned 0.36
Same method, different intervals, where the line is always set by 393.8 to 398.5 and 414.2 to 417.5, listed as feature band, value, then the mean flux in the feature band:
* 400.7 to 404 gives -0.28 nm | 16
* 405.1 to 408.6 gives -0.17 nm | 15.8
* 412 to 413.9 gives -0.02 nm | 15.8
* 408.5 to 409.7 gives 0.00 nm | 15.3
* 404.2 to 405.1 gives -0.05 nm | 15.7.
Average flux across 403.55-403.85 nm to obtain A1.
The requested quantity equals 16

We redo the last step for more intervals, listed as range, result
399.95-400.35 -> 16.1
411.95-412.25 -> 15.6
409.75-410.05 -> 12.2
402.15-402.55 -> 16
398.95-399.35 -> 15.8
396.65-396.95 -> 6.3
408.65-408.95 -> 15.8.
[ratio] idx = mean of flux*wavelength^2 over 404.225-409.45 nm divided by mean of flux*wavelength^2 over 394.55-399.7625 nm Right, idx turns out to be 1.15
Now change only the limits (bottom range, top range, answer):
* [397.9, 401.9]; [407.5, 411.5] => 0.95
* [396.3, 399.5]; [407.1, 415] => 1.18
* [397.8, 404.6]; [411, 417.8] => 1.06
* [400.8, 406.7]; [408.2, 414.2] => 0.97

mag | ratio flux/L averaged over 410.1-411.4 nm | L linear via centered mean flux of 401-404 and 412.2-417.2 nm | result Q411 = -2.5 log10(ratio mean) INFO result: 0.20 mag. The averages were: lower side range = 16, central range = 13.2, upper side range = 15.9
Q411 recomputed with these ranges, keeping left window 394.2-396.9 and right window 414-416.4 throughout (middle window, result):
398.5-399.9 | -0.08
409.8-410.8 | 0.32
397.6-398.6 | -0.04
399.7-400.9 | -0.09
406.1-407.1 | -0.04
